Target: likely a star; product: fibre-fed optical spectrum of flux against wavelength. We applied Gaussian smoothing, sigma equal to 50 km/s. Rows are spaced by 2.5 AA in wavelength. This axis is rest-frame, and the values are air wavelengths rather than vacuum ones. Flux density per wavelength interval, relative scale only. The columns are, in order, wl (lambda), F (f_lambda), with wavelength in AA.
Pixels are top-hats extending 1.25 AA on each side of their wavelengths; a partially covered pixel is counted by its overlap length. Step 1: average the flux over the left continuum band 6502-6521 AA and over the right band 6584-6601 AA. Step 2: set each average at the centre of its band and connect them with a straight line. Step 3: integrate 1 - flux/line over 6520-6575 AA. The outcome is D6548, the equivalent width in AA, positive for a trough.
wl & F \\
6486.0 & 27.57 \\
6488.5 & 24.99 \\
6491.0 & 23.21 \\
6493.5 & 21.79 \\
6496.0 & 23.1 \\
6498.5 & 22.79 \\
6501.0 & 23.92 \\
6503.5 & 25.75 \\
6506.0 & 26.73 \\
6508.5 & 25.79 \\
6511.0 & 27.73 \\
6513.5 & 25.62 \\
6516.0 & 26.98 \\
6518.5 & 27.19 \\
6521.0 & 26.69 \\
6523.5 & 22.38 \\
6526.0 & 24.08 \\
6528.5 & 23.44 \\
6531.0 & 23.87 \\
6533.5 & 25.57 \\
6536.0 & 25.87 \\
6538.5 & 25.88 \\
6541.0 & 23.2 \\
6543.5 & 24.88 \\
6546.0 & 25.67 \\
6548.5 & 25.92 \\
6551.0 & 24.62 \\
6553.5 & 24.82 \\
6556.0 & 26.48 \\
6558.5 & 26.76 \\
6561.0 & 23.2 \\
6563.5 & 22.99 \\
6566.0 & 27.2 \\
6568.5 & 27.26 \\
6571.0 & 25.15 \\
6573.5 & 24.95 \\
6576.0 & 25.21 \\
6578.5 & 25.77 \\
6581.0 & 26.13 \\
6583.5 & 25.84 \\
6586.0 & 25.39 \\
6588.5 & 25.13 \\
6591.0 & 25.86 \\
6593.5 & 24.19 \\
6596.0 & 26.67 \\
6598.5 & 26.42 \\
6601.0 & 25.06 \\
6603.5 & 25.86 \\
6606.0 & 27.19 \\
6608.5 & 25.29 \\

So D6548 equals 2.24 AA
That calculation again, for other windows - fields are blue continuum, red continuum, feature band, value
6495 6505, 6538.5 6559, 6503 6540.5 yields -1.5 AA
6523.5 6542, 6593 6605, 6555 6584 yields -0.5 AA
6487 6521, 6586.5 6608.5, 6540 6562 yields 0.3 AA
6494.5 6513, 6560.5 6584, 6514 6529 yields 0.0 AA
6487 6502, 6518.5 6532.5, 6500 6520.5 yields -2.0 AA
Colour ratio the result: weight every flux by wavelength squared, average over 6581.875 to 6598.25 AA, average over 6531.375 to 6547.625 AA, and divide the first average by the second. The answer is 1.03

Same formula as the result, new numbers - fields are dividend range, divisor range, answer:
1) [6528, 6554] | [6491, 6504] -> 1.08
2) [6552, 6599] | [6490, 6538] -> 1.04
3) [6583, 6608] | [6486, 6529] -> 1.06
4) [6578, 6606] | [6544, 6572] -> 1.02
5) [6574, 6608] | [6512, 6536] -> 1.04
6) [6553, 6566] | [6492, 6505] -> 1.09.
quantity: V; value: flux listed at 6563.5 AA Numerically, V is 22.99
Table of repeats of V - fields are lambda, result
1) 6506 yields 26.73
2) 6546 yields 25.67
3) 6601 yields 25.06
